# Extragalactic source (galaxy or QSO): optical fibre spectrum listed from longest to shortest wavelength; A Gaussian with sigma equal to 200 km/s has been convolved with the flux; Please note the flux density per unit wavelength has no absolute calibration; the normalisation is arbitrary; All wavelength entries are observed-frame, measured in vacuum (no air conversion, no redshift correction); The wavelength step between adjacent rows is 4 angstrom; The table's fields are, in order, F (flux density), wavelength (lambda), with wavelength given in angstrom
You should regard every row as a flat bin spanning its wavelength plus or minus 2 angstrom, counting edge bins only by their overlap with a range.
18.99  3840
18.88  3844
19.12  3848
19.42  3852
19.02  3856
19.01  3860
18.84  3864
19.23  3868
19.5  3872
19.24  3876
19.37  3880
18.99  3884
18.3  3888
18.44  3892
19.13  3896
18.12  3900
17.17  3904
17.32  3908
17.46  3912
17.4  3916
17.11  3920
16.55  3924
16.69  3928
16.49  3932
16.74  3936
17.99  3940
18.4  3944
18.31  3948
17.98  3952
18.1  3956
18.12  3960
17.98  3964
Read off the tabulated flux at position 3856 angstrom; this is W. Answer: 19.02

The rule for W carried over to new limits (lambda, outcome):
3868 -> 19.23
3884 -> 18.99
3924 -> 16.55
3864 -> 18.84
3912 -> 17.46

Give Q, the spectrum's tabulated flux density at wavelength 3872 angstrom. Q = 19.5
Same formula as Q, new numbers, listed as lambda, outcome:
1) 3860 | 19.01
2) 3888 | 18.3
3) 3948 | 18.31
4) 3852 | 19.42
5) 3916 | 17.4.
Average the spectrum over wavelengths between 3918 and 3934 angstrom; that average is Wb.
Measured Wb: 16.7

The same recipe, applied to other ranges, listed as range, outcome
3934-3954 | 17.9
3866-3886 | 19.3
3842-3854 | 19.1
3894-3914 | 17.8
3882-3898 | 18.7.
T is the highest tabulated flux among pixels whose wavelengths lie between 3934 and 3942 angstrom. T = 17.99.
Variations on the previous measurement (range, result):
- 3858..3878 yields 19.5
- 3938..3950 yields 18.4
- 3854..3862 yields 19.02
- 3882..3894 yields 18.99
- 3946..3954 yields 18.31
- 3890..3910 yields 19.13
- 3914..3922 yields 17.4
